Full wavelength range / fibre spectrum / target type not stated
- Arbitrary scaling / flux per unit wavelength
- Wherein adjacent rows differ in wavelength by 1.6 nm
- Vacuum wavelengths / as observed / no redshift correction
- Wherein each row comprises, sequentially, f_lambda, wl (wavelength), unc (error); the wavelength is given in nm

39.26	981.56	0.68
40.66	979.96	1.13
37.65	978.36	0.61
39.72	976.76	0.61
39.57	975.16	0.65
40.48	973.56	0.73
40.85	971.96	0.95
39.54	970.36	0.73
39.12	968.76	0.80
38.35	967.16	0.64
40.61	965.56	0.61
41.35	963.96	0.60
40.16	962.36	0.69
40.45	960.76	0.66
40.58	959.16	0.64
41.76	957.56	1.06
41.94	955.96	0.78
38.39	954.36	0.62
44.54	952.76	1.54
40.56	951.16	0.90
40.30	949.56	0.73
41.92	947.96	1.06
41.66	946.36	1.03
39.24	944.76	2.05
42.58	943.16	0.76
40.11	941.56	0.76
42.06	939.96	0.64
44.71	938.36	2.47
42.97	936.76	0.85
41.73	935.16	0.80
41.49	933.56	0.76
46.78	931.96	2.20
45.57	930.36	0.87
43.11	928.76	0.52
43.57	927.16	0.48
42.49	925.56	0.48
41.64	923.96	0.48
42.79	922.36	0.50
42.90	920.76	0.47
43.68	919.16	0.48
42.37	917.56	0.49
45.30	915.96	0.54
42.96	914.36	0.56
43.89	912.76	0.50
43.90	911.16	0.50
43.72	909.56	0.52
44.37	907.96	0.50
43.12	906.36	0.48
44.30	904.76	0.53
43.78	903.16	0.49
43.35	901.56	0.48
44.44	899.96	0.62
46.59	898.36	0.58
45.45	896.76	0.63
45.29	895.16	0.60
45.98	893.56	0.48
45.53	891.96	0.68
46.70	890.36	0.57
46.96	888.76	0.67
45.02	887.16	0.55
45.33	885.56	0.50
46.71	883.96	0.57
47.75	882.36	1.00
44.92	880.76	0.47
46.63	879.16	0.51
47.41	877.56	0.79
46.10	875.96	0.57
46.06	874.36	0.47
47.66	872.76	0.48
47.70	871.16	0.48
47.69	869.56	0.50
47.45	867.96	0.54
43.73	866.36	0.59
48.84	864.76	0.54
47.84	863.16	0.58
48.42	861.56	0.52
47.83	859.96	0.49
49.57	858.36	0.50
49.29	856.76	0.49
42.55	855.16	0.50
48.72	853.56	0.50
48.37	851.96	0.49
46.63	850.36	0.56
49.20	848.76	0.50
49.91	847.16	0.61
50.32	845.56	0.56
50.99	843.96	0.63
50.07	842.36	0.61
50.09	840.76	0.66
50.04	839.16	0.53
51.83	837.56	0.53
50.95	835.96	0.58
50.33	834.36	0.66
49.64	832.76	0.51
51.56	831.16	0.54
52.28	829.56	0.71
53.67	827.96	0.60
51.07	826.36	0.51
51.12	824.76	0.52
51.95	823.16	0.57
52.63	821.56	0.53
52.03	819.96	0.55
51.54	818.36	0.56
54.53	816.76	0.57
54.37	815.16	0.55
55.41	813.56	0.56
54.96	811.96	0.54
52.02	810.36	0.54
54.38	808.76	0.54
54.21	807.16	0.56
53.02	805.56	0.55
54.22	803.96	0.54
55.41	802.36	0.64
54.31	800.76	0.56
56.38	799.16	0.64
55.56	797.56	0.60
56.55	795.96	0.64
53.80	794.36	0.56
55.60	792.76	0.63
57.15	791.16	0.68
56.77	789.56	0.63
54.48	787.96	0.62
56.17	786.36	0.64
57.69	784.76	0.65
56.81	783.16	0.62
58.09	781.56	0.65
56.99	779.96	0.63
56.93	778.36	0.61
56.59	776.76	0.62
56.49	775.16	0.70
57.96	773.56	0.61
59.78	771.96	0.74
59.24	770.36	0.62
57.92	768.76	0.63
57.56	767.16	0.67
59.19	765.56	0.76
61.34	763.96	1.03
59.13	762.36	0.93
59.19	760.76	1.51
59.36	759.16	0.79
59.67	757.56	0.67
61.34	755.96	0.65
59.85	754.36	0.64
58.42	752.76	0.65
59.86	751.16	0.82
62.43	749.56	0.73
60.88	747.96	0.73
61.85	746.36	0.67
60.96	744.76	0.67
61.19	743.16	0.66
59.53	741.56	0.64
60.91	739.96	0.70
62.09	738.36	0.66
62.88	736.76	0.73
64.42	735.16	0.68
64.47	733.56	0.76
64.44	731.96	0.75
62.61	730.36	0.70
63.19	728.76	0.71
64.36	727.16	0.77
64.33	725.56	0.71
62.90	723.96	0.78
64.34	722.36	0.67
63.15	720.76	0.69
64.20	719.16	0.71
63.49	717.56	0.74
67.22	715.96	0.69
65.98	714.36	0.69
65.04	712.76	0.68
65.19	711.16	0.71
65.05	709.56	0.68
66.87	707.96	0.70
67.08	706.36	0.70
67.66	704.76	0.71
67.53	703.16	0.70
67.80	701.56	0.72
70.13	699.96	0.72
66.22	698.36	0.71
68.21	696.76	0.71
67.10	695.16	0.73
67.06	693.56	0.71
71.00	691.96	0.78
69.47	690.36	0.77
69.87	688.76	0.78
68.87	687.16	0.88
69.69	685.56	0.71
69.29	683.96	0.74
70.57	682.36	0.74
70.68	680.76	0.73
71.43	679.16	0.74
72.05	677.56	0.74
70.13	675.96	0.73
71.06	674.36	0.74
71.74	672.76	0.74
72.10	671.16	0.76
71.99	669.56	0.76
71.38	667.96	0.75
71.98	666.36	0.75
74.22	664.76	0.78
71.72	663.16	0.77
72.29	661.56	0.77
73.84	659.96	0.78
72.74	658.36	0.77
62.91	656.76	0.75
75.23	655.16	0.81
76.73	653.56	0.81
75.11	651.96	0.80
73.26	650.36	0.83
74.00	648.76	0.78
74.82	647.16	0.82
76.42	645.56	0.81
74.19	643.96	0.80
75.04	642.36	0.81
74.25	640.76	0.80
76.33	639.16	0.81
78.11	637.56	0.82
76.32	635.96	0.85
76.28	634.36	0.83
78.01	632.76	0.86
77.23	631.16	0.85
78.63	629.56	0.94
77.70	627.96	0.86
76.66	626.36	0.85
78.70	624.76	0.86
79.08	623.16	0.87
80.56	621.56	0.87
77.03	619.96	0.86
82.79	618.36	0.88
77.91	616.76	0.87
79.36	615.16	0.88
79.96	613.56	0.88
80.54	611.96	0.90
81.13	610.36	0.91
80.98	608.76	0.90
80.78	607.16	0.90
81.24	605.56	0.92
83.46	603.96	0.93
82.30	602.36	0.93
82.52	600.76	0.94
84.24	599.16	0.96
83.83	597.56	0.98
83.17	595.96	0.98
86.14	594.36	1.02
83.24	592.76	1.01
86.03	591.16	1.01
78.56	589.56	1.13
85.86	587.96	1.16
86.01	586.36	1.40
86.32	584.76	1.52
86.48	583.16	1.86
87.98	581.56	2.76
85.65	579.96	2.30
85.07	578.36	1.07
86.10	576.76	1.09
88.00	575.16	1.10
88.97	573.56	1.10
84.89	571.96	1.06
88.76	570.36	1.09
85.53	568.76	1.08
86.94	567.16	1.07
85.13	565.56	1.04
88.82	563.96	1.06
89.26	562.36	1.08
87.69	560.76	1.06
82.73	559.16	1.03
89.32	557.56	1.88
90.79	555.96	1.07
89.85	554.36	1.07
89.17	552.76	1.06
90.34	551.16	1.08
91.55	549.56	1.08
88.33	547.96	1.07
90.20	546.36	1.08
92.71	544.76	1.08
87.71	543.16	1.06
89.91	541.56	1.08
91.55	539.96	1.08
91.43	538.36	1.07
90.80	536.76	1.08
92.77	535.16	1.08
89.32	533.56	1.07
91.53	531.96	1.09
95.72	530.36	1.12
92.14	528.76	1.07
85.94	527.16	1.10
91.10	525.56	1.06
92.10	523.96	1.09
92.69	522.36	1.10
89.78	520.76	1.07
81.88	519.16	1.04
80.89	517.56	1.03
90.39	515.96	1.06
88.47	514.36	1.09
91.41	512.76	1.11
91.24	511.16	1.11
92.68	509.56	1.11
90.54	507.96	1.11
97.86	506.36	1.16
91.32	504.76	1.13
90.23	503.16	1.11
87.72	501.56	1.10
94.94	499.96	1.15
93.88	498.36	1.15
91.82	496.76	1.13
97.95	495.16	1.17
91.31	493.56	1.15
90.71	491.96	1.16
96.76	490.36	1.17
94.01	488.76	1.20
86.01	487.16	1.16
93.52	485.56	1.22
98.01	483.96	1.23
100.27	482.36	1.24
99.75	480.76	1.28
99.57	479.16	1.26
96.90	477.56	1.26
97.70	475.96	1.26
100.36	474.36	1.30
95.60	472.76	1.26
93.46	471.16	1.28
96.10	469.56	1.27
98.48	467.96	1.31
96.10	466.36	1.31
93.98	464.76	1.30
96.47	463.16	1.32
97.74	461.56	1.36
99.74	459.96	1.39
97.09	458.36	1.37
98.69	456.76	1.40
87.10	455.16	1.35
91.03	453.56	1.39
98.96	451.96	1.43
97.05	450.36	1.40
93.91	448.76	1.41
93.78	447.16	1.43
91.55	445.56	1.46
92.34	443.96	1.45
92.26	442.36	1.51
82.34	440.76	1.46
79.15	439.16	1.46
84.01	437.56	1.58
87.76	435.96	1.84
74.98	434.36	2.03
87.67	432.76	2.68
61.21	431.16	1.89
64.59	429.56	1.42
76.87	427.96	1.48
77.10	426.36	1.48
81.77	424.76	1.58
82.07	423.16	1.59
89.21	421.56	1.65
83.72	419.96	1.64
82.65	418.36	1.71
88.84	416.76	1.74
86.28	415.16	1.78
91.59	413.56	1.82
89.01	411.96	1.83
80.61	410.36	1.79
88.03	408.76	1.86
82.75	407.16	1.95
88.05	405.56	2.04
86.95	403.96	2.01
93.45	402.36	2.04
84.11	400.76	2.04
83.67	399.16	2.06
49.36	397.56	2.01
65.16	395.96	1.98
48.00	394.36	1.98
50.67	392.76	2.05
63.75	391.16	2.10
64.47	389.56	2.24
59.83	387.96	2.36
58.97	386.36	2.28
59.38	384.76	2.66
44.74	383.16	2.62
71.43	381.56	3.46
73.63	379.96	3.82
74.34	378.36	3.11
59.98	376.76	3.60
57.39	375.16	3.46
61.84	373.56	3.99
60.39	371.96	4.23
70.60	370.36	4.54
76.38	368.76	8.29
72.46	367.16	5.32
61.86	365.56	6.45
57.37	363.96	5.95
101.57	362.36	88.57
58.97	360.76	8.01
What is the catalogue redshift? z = 0.00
